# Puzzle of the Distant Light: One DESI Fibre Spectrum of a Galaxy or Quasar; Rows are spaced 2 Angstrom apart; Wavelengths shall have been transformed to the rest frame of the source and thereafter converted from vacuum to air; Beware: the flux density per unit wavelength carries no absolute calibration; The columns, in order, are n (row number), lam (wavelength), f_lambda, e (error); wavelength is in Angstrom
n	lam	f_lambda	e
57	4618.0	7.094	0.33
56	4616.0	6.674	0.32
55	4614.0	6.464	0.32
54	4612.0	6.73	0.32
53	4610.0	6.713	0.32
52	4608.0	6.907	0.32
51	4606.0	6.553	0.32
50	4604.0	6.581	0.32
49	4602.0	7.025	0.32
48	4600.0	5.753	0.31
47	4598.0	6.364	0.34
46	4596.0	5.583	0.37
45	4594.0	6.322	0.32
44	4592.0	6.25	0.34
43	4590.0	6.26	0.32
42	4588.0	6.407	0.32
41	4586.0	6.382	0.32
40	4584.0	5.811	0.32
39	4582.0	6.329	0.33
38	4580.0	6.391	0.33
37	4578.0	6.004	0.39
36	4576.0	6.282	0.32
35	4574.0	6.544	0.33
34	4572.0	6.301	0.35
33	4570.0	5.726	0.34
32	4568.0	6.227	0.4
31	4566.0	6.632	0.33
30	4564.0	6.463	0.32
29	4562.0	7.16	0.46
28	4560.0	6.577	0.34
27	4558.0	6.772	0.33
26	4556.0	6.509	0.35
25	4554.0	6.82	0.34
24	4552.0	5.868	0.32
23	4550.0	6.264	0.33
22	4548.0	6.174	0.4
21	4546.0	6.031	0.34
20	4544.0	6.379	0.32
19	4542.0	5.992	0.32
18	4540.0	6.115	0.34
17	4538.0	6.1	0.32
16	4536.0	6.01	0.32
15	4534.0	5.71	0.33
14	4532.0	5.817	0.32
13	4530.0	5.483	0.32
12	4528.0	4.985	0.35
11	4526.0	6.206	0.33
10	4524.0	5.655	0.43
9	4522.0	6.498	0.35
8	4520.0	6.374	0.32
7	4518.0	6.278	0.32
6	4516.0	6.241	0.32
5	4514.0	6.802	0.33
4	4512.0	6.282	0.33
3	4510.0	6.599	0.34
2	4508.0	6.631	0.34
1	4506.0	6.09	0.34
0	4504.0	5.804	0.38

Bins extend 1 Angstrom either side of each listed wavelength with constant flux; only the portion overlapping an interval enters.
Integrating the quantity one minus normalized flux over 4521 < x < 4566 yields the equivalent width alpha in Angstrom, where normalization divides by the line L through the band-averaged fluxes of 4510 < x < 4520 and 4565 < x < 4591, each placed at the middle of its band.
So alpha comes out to 1.19 Angstrom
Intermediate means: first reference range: 6.42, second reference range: 6.25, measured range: 6.17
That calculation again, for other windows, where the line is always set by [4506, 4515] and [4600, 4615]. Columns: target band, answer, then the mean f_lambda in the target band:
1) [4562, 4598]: 1.9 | 6.26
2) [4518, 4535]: 1.8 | 5.87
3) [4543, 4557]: 0.6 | 6.29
